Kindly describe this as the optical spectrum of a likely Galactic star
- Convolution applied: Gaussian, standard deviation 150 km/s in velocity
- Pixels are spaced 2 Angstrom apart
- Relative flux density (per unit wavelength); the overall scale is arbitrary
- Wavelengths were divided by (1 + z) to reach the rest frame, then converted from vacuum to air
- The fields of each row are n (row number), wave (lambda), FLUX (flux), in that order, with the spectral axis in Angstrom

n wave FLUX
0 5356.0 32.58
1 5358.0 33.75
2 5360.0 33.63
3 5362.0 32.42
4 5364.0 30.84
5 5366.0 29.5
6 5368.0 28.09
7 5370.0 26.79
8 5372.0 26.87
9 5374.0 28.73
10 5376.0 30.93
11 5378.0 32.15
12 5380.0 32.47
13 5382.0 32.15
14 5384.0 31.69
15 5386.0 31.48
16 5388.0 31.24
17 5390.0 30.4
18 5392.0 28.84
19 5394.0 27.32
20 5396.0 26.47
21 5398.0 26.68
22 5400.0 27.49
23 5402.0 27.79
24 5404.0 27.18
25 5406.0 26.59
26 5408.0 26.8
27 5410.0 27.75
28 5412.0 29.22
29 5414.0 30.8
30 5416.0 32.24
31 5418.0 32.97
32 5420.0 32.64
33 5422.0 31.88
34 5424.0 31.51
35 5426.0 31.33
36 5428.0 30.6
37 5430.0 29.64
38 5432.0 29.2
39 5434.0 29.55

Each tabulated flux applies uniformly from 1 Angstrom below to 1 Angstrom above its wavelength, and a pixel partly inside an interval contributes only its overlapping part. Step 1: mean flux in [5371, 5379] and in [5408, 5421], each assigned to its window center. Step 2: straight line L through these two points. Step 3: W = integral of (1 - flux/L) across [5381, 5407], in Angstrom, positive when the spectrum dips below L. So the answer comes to 1.07 Angstrom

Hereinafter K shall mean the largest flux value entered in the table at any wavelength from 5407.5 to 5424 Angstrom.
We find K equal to 32.97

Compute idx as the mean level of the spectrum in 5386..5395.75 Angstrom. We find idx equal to 29.4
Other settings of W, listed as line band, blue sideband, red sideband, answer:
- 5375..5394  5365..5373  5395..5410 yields -2.48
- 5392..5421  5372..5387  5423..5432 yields 1.96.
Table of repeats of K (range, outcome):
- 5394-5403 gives 27.79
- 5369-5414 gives 32.47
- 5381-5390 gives 32.15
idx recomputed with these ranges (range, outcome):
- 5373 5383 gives 31.3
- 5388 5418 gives 28.5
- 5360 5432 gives 29.8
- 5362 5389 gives 30.3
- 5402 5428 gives 30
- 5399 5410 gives 27.2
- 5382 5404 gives 29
